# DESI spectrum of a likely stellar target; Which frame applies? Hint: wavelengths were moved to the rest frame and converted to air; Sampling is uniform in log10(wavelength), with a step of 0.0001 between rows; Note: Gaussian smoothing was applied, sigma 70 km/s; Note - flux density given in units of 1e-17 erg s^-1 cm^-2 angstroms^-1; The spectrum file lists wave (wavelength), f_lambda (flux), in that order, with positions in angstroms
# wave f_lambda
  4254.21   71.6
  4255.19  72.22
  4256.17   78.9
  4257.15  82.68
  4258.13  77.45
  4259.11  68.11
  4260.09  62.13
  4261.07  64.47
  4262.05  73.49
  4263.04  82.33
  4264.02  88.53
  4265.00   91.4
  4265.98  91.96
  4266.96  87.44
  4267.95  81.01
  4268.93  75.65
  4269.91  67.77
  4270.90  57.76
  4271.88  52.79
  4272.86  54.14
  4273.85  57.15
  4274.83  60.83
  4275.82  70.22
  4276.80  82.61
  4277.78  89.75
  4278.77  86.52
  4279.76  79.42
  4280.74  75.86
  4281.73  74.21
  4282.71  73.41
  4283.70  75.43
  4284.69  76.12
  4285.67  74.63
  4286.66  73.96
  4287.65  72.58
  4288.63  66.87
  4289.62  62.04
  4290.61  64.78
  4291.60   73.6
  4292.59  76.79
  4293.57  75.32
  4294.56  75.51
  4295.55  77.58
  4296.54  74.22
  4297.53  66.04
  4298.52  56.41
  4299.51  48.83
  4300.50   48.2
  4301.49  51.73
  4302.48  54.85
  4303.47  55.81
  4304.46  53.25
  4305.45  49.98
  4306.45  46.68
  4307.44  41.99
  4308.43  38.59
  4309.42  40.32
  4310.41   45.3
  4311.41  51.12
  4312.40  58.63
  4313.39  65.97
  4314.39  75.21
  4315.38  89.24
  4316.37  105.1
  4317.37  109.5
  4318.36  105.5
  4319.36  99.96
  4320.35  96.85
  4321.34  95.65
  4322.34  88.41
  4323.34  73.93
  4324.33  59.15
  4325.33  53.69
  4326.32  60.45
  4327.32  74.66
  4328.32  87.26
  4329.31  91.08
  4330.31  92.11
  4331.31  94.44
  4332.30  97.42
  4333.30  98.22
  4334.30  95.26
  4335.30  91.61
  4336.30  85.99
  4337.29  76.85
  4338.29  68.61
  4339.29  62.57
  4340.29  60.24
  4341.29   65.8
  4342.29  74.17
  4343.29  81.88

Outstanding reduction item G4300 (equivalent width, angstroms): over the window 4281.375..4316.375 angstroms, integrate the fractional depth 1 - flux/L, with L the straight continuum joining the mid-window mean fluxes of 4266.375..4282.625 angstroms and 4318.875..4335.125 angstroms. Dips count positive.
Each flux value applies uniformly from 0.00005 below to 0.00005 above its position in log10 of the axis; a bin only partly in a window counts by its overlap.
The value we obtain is 6.4 angstroms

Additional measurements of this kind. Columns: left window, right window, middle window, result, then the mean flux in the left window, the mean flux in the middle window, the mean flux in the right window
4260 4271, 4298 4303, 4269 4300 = -3.3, 78.2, 70.2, 52.1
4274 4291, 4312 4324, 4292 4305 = 2.8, 73.8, 62.7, 88.5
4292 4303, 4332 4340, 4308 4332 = -0.5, 64.2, 77.5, 83.6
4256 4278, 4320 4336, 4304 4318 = 3.2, 73.6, 62.7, 84.3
